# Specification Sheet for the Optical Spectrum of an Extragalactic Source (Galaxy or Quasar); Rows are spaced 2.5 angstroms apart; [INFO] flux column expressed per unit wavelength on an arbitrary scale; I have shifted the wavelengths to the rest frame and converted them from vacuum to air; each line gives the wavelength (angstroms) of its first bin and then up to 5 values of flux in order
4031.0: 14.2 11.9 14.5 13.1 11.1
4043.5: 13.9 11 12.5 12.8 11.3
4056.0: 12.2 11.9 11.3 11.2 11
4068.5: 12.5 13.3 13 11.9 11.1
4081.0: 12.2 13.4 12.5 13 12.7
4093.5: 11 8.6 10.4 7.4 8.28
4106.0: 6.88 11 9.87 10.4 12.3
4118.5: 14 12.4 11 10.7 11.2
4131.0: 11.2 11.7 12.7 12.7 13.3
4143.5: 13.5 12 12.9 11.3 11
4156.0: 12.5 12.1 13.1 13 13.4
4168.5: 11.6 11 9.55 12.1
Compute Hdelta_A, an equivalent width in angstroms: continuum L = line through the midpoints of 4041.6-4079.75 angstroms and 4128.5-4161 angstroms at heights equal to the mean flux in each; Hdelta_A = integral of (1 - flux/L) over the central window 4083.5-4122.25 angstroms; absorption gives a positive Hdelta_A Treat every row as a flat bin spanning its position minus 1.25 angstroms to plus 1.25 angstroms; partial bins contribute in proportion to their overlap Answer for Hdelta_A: 4.3 angstroms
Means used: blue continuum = 12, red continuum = 12.2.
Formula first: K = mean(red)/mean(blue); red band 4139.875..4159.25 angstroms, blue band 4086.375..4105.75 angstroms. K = 1.22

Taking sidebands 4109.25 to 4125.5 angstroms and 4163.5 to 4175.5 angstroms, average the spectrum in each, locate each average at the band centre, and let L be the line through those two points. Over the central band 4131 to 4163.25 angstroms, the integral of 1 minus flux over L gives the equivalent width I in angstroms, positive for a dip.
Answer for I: -2.2 angstroms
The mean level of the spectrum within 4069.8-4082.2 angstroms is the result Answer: 12.3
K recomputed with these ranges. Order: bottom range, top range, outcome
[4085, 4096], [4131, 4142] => 1.05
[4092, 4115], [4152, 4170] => 1.32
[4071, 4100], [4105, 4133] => 0.93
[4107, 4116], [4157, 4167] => 1.22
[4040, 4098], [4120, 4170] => 1.02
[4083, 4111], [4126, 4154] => 1.17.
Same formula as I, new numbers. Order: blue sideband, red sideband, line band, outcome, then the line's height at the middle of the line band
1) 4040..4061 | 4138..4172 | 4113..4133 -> 1.0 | 12.3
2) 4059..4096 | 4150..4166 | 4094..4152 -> 5.0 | 12.2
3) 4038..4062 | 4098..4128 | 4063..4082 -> -0.9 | 11.5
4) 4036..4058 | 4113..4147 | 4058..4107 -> 4.3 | 12.3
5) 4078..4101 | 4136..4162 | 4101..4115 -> 3.1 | 11.8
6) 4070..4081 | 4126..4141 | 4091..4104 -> 2.8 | 12.1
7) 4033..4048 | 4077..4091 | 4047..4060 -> 0.5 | 12.6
